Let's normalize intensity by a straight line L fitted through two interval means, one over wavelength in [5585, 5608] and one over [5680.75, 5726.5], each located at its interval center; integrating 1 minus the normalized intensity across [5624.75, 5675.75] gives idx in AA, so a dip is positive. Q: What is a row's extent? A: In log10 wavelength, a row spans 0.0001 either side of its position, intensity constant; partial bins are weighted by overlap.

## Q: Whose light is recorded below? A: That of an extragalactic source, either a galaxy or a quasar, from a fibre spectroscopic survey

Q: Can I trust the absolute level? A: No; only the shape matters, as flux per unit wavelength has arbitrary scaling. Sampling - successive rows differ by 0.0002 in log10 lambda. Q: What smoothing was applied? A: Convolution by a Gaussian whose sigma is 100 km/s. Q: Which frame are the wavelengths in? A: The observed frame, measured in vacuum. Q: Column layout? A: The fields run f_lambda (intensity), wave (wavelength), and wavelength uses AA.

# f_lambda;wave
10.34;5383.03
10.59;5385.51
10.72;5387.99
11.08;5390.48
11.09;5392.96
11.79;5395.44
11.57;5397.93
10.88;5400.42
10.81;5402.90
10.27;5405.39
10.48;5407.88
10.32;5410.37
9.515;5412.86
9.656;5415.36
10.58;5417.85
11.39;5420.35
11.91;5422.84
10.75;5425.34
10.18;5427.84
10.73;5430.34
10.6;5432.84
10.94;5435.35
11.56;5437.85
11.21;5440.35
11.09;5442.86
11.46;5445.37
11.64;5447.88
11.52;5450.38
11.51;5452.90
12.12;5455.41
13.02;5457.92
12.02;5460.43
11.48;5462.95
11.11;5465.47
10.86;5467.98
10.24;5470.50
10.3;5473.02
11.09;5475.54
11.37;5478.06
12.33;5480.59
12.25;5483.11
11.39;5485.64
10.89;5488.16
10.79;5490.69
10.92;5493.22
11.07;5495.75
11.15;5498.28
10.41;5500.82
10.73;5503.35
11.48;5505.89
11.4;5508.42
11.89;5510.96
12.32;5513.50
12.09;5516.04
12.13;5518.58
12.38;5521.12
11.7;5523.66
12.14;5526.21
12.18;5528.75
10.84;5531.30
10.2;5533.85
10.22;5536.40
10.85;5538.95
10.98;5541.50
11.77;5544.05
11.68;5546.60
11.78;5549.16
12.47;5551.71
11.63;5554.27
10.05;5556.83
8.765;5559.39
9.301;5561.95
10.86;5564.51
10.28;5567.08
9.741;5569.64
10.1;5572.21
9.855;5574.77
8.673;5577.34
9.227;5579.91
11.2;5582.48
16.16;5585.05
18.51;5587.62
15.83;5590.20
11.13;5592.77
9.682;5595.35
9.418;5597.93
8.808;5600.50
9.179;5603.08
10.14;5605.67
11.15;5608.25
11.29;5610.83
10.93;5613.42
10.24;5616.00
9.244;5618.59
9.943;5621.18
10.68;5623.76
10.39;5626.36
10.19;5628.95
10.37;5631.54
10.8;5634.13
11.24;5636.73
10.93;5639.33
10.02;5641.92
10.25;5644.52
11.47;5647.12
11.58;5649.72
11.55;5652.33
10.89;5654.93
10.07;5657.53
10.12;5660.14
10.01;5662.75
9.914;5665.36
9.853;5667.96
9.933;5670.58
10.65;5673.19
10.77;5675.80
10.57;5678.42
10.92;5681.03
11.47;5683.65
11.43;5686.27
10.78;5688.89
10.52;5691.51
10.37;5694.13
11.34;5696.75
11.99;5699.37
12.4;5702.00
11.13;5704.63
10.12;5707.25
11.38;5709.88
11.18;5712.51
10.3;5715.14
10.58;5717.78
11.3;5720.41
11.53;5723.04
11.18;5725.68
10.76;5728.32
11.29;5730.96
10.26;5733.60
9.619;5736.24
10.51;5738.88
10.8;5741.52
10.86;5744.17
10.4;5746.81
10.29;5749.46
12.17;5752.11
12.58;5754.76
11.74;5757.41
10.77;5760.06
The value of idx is 4.1 AA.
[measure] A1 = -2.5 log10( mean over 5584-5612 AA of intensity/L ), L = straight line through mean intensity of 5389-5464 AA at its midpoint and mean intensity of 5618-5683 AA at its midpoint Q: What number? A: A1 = -0.120 mag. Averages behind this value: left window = 11.1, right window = 10.5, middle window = 11.9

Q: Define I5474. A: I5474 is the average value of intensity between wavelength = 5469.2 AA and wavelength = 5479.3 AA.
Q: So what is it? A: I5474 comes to 10.8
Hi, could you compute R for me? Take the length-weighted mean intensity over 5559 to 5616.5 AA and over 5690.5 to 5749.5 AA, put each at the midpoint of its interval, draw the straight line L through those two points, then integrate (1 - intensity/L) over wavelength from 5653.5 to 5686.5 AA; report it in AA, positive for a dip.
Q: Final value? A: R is 1.3 AA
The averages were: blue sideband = 10.9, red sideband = 10.9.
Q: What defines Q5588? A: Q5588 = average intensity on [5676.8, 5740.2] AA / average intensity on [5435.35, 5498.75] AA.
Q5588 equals 1.0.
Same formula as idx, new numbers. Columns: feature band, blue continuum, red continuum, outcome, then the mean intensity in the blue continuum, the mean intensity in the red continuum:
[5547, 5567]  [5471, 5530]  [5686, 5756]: 1.1 AA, 11.5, 11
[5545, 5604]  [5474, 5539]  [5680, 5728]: 1.2 AA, 11.4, 11.1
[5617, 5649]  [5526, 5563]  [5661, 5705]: 1.1 AA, 11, 10.8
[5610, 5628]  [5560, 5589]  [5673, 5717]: 1.3 AA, 11.2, 11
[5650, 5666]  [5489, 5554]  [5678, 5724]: 0.9 AA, 11.4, 11.1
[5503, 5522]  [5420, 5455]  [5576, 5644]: -1.3 AA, 11.2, 11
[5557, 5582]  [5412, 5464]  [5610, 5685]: 2.5 AA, 11.2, 10.6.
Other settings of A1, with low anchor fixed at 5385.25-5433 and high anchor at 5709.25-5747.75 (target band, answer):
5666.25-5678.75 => 0.05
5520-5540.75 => -0.05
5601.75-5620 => 0.05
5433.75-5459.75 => -0.08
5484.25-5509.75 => -0.03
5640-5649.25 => 0.01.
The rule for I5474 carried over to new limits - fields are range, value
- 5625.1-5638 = 10.6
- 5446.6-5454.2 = 11.6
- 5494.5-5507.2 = 11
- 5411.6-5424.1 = 10.6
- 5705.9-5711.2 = 10.8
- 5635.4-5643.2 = 10.7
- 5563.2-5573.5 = 10.2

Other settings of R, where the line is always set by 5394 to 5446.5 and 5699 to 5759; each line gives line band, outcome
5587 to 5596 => -2.3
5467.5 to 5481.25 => -0.1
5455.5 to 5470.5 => -1.0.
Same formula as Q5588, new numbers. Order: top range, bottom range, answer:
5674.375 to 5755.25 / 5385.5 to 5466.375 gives 0.99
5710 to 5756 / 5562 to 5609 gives 0.99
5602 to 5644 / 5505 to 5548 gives 0.90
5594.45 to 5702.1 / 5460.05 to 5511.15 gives 0.94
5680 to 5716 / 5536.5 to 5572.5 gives 1.03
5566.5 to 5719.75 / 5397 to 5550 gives 0.97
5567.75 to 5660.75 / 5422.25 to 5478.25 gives 0.97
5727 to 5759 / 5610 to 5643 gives 1.04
